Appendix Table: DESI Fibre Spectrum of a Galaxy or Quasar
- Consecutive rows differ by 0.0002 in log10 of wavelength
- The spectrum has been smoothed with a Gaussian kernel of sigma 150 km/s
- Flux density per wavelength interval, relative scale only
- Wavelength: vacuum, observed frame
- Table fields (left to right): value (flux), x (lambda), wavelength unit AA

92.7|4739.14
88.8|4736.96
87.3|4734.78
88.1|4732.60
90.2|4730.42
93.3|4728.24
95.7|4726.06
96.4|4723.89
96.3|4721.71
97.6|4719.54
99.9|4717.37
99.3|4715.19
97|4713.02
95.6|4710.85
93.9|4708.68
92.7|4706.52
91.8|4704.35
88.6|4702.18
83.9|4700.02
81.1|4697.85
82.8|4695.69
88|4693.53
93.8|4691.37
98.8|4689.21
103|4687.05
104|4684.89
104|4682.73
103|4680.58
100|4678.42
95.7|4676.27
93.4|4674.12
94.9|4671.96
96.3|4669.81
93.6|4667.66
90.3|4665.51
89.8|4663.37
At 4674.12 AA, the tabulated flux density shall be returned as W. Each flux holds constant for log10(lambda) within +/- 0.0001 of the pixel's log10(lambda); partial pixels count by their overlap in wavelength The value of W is 93.4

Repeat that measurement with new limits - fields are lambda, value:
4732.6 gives 88.1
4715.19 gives 99.3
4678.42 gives 100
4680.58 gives 103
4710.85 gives 95.6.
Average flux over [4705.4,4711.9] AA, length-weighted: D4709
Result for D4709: 94.1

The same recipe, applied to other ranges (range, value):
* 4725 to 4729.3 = 94.4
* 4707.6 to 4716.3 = 96.4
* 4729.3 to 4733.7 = 89.1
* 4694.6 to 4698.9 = 82.1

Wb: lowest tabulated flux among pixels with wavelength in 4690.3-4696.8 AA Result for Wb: 82.8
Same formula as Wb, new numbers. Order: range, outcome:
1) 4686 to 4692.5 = 93.8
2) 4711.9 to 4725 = 96.3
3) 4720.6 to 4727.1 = 95.7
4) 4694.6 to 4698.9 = 81.1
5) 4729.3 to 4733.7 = 88.1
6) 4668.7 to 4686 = 93.4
